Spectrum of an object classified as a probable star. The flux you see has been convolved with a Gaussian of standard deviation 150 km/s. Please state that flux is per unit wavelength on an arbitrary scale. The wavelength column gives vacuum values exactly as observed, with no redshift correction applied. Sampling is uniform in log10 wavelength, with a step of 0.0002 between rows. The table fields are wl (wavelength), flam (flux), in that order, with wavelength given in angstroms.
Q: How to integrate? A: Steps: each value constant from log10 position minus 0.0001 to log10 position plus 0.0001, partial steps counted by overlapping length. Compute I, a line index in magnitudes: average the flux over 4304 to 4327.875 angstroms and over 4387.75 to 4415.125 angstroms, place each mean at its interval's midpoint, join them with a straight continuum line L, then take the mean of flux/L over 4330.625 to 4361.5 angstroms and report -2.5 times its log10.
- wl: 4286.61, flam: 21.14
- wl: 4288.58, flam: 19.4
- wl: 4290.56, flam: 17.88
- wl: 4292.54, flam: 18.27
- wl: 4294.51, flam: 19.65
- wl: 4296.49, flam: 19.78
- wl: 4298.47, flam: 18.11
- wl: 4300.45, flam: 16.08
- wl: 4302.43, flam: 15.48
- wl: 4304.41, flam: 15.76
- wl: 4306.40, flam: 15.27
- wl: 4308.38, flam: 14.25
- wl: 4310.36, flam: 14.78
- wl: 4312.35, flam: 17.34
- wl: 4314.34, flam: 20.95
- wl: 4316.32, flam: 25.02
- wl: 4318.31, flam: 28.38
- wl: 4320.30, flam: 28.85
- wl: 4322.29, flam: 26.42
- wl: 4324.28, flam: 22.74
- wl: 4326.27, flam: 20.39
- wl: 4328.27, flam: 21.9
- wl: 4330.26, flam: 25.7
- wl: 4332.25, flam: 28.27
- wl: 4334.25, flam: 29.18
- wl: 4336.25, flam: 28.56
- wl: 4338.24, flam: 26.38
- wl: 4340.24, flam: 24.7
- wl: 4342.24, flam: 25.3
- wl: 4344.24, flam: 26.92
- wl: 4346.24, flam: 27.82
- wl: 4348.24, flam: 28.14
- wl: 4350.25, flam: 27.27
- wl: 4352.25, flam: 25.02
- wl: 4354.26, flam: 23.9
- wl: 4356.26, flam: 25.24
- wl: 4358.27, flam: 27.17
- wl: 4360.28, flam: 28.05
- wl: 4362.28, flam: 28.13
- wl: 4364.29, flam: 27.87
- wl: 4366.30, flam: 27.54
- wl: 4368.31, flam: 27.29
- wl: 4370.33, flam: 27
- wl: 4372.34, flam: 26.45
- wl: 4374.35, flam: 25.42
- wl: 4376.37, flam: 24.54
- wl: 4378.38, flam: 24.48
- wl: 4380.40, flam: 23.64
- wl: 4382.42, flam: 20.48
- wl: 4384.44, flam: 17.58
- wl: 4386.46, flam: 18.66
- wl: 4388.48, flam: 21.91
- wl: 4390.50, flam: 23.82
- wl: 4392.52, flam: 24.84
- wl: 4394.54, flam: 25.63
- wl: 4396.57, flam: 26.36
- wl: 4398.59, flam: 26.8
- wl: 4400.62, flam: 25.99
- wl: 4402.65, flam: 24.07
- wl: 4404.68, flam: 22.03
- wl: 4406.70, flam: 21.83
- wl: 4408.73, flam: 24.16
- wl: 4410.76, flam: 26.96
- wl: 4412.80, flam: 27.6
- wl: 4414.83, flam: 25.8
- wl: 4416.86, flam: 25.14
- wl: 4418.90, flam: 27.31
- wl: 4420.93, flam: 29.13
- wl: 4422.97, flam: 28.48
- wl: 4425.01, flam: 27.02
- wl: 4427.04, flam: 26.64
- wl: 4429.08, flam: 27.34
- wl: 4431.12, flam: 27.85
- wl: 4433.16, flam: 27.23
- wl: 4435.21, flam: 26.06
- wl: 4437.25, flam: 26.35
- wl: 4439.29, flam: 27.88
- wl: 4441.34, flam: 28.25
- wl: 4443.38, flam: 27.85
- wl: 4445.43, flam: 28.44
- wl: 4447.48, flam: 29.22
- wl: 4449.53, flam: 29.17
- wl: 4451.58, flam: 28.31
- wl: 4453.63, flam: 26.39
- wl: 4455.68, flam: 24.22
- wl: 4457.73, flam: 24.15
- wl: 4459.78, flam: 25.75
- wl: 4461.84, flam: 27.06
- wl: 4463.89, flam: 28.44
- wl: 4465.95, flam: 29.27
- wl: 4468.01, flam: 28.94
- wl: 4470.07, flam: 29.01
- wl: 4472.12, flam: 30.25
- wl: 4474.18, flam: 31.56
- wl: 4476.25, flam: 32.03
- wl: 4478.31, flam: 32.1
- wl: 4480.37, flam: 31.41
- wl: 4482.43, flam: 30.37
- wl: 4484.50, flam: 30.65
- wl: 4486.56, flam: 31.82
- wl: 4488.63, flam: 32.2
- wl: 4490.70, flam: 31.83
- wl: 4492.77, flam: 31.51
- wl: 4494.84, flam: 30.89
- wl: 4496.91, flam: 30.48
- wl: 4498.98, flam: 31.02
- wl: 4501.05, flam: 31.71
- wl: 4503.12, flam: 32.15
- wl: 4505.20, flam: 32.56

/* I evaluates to -0.20 mag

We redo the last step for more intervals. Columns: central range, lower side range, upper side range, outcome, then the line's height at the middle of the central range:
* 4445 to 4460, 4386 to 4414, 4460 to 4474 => 0.04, 27.9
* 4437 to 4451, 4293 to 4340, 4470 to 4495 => 0.03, 29.1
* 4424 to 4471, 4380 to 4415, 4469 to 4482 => 0.04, 28.4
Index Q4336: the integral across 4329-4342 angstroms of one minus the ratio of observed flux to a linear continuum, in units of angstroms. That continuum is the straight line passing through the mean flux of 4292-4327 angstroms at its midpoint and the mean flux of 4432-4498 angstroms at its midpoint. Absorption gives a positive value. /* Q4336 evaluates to -3.3 angstroms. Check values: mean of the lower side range 19.9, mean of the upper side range 29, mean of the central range 26.9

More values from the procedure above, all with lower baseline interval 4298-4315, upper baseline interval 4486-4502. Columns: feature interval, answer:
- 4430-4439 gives -0.1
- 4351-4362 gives -3.1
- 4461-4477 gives -0.1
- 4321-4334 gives -4.8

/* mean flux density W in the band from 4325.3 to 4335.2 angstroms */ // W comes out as 25.1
